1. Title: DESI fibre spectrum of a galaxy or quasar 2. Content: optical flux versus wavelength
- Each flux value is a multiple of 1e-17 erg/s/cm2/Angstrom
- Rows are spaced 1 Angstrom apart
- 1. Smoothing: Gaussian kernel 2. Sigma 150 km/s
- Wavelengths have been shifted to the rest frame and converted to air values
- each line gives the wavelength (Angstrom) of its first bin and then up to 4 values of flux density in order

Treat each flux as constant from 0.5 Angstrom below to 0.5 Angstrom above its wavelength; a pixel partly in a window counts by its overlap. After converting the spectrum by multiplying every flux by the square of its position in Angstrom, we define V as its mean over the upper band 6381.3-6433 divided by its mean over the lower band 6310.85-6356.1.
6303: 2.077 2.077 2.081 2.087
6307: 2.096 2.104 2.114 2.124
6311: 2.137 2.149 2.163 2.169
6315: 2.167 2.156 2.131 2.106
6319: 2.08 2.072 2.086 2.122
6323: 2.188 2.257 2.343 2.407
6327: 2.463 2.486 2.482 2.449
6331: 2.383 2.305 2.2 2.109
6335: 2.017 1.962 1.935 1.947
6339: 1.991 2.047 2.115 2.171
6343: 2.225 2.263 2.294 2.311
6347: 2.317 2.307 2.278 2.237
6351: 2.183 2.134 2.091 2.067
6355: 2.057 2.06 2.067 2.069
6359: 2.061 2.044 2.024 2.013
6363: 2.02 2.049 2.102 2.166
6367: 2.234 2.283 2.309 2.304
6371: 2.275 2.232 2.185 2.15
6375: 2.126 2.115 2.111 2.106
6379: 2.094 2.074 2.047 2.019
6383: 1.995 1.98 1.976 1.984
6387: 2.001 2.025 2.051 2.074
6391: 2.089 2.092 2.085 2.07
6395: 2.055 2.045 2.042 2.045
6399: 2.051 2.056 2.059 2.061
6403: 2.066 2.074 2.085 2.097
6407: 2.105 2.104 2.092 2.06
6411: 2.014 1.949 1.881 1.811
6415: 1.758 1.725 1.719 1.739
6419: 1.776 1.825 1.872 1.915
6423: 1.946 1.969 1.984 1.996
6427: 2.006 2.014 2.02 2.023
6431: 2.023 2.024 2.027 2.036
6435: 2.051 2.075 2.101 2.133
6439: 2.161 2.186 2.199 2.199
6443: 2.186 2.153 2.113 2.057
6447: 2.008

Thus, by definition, 0.93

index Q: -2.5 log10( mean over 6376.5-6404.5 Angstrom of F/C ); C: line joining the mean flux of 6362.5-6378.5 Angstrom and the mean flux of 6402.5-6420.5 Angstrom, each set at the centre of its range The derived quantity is 0.00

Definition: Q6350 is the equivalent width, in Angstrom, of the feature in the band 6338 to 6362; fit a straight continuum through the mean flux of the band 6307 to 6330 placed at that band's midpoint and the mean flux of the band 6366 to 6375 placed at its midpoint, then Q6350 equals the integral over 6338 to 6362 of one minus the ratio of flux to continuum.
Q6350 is 0.9 Angstrom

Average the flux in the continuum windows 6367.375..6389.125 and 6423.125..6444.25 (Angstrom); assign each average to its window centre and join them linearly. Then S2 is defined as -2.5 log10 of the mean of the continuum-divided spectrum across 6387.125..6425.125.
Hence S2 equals 0.06 mag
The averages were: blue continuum 2.11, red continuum 2.07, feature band 1.99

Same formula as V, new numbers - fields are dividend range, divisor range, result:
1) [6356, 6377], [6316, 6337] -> 0.97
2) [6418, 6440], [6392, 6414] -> 0.98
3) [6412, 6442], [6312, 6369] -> 0.93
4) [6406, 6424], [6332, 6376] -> 0.91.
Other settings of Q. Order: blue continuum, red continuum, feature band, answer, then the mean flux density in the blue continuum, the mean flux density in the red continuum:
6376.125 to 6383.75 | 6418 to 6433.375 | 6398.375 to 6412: -0.034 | 2.06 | 1.95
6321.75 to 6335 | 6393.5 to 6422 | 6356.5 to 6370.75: 0.017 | 2.31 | 1.97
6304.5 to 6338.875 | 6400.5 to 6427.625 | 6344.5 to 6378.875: -0.040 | 2.18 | 1.95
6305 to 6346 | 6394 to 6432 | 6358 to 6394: -0.019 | 2.18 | 1.98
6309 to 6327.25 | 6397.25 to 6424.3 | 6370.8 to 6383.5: -0.039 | 2.18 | 1.96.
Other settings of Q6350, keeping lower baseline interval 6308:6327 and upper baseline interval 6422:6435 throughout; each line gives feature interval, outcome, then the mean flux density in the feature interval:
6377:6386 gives 0.2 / 2.04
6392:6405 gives -0.1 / 2.06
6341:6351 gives -0.6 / 2.26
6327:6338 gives -0.4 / 2.23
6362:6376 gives -0.6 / 2.18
